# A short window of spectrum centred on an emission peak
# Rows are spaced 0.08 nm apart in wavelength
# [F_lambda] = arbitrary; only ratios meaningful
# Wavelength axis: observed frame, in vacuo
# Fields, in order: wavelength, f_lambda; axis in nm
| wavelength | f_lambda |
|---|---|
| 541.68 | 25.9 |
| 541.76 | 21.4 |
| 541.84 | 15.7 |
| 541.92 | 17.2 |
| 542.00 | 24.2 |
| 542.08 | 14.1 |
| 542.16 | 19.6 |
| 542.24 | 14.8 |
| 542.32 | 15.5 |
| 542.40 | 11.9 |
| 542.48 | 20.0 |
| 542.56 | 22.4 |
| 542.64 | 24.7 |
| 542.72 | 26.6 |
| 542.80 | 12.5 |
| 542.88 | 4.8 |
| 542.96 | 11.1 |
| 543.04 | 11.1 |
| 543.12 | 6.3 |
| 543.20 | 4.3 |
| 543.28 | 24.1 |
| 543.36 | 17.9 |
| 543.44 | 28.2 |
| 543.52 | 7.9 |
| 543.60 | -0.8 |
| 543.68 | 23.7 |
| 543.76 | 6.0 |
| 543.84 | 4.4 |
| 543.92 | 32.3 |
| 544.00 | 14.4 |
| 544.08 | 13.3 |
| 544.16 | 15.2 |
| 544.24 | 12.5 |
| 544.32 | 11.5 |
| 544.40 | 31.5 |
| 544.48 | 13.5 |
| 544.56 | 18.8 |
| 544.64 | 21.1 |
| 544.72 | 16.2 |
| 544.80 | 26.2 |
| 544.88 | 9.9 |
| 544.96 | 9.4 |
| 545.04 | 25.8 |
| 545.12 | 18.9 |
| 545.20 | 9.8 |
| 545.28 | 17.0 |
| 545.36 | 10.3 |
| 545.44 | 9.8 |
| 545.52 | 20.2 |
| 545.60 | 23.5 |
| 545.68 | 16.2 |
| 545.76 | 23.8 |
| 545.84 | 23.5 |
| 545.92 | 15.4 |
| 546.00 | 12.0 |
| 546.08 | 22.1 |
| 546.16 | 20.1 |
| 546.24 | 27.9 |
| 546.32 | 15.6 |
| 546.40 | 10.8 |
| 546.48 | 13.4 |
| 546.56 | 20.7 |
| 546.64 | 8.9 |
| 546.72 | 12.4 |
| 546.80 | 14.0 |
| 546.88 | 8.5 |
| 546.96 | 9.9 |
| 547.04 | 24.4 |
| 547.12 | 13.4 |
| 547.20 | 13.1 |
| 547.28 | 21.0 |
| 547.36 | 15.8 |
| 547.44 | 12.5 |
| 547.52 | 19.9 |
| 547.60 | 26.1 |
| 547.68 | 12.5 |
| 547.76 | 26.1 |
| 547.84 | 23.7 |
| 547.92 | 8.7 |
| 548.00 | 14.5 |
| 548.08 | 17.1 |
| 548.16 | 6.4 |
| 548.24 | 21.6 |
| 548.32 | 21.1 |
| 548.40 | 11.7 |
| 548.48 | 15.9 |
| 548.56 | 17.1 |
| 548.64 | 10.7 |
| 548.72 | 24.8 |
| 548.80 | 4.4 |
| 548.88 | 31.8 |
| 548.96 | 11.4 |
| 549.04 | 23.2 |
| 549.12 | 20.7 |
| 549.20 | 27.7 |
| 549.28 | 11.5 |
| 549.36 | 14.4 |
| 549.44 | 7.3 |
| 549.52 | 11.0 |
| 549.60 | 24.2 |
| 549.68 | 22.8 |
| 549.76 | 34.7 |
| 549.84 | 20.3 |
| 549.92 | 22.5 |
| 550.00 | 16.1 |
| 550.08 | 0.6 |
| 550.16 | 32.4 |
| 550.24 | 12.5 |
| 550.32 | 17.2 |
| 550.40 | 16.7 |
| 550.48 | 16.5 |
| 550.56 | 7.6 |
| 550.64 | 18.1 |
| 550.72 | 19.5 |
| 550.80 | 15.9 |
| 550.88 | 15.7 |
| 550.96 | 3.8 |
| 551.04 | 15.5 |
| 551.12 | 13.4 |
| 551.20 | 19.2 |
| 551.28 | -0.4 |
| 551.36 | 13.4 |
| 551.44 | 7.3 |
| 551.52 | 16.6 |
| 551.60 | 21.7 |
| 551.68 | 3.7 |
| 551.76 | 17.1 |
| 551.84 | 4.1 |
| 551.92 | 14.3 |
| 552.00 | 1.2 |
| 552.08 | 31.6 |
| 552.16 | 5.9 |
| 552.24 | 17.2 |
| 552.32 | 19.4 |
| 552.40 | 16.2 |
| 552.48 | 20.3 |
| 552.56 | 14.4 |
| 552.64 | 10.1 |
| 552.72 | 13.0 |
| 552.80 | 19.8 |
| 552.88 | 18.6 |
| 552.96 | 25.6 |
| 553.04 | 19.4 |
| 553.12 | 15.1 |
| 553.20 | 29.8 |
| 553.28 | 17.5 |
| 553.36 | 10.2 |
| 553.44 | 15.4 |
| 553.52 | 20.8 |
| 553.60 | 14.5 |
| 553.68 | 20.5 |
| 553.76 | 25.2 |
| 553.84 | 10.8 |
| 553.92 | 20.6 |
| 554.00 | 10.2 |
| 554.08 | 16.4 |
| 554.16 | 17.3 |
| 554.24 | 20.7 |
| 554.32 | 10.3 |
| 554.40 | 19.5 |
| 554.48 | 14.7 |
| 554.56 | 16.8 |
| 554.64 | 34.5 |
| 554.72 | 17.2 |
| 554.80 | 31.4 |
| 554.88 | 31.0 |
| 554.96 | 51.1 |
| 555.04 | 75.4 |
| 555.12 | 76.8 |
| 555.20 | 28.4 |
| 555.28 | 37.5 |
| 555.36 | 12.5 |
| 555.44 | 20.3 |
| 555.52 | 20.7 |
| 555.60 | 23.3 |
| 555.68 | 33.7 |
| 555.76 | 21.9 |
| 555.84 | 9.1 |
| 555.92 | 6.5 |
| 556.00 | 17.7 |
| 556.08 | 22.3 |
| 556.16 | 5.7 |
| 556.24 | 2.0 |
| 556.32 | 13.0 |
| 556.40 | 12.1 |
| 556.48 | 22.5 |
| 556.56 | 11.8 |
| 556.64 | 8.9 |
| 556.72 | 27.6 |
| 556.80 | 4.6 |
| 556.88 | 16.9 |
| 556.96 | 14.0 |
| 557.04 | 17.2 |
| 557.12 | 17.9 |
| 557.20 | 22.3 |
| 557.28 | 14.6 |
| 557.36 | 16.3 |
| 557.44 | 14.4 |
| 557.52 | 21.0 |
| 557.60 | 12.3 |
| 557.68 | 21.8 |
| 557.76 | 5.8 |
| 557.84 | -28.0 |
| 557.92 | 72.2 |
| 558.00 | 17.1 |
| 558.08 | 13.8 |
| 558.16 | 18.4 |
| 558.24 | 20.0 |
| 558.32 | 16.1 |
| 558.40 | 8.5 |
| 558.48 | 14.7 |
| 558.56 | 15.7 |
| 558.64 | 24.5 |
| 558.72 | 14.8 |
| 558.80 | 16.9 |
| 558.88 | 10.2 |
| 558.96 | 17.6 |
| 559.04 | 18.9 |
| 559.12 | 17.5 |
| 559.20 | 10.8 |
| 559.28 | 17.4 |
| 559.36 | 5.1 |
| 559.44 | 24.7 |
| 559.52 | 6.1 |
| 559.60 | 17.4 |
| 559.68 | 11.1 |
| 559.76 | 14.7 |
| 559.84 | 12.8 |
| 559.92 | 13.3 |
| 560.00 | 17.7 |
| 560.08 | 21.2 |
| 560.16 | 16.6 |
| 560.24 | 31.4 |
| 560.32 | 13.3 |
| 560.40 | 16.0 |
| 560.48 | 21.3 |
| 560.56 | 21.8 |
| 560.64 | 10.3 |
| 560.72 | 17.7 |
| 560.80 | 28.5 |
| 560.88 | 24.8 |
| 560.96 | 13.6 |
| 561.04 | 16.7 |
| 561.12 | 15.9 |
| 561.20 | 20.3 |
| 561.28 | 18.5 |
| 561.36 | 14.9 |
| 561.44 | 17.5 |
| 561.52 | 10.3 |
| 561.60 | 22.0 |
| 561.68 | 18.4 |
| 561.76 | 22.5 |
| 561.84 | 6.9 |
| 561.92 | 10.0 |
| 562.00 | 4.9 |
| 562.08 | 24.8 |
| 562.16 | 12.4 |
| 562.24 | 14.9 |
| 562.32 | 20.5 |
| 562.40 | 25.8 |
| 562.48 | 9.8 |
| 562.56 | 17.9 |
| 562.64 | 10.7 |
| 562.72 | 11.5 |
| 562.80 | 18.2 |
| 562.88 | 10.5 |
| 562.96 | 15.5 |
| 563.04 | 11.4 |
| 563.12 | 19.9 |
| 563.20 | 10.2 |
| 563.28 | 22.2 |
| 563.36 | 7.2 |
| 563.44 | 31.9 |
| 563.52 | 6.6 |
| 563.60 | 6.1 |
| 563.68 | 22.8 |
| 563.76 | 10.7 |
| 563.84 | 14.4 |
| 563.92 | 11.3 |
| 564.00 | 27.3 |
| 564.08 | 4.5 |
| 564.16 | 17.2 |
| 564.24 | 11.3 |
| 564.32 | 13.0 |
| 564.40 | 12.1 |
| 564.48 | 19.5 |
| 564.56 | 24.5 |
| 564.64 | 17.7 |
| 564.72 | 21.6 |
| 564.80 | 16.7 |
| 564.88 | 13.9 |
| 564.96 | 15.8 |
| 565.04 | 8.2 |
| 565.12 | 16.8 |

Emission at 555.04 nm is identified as [O III]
